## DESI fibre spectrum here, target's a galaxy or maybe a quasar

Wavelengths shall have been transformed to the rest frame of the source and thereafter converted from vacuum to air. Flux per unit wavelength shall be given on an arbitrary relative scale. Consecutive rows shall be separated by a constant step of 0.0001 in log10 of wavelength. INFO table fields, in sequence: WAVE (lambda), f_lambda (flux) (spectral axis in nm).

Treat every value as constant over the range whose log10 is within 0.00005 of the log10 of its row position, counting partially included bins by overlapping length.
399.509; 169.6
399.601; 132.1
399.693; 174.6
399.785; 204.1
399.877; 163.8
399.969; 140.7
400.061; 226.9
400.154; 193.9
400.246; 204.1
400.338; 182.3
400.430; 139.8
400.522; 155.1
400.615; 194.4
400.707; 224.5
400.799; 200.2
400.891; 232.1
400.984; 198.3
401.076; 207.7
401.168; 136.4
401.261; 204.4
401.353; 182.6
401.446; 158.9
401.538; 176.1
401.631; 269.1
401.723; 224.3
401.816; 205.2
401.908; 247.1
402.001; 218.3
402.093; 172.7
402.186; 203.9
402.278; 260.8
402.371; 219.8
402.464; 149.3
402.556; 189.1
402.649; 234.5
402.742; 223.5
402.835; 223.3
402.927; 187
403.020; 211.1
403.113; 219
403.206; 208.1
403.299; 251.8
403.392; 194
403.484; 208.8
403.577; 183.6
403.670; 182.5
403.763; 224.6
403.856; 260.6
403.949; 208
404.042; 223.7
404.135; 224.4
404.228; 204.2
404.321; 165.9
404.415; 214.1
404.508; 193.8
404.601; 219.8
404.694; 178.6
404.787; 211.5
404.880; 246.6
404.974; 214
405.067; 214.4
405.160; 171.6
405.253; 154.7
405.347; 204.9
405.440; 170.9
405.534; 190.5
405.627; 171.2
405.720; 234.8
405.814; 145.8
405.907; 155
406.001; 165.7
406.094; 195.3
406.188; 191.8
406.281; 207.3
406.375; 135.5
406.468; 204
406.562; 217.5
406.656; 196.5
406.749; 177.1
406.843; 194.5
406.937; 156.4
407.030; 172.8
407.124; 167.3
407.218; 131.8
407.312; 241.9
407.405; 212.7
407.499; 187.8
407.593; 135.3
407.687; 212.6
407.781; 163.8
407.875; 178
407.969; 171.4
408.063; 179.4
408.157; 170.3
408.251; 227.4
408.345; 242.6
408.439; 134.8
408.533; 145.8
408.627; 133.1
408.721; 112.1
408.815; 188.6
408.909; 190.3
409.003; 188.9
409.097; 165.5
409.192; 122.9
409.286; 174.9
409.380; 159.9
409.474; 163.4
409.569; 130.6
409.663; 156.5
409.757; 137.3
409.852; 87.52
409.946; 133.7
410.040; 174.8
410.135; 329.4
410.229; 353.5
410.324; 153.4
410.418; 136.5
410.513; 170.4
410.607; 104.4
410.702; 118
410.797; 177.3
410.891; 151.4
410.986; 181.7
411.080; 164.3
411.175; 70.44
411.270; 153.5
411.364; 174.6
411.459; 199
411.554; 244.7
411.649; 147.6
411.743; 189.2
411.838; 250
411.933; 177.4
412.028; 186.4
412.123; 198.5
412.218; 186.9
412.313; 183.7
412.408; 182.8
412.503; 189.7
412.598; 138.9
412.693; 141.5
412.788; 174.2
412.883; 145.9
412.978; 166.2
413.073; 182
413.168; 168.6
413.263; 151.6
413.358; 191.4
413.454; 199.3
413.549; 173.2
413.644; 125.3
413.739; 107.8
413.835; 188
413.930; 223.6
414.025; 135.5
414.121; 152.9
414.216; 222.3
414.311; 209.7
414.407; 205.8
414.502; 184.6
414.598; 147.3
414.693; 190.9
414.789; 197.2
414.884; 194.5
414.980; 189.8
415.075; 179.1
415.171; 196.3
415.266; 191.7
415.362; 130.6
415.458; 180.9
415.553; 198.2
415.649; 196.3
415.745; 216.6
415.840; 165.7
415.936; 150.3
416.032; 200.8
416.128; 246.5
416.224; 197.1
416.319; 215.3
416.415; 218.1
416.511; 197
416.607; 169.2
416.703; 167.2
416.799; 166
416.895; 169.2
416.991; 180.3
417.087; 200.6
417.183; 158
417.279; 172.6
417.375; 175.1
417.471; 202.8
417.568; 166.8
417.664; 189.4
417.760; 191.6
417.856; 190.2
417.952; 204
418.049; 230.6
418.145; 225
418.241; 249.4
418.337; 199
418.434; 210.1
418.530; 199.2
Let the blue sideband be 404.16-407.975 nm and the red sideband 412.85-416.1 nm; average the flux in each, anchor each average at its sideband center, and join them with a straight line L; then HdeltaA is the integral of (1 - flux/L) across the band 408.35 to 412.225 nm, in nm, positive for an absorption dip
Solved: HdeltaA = 0.290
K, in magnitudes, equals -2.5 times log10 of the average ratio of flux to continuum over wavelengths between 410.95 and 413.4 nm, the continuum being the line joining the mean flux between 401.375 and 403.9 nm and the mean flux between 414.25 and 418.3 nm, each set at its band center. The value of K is 0.13 mag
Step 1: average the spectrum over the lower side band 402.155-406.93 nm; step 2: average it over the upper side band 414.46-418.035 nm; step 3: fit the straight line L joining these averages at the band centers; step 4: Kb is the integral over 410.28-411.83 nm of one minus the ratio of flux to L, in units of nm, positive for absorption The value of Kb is 0.26 nm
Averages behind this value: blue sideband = 200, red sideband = 187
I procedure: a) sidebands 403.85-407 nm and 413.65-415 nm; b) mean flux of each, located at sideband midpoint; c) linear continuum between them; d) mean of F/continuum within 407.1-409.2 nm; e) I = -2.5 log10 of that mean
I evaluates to 0.09 mag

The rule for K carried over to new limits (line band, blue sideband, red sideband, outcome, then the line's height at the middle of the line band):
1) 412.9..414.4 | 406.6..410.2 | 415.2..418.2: 0.06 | 183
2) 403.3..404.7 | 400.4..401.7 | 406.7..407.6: -0.12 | 186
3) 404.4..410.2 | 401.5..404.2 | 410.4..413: 0.06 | 191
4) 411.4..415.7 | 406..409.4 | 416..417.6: 0.02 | 184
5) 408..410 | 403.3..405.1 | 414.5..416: 0.24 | 198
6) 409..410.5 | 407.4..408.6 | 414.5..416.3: 0.06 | 182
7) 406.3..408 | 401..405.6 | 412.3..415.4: 0.07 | 194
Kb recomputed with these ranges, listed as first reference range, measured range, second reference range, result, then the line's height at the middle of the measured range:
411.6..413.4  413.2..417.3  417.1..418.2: 0.05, 185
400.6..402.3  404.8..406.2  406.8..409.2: -0.02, 187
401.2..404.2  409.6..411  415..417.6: 0.19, 197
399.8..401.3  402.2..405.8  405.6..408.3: -0.40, 185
